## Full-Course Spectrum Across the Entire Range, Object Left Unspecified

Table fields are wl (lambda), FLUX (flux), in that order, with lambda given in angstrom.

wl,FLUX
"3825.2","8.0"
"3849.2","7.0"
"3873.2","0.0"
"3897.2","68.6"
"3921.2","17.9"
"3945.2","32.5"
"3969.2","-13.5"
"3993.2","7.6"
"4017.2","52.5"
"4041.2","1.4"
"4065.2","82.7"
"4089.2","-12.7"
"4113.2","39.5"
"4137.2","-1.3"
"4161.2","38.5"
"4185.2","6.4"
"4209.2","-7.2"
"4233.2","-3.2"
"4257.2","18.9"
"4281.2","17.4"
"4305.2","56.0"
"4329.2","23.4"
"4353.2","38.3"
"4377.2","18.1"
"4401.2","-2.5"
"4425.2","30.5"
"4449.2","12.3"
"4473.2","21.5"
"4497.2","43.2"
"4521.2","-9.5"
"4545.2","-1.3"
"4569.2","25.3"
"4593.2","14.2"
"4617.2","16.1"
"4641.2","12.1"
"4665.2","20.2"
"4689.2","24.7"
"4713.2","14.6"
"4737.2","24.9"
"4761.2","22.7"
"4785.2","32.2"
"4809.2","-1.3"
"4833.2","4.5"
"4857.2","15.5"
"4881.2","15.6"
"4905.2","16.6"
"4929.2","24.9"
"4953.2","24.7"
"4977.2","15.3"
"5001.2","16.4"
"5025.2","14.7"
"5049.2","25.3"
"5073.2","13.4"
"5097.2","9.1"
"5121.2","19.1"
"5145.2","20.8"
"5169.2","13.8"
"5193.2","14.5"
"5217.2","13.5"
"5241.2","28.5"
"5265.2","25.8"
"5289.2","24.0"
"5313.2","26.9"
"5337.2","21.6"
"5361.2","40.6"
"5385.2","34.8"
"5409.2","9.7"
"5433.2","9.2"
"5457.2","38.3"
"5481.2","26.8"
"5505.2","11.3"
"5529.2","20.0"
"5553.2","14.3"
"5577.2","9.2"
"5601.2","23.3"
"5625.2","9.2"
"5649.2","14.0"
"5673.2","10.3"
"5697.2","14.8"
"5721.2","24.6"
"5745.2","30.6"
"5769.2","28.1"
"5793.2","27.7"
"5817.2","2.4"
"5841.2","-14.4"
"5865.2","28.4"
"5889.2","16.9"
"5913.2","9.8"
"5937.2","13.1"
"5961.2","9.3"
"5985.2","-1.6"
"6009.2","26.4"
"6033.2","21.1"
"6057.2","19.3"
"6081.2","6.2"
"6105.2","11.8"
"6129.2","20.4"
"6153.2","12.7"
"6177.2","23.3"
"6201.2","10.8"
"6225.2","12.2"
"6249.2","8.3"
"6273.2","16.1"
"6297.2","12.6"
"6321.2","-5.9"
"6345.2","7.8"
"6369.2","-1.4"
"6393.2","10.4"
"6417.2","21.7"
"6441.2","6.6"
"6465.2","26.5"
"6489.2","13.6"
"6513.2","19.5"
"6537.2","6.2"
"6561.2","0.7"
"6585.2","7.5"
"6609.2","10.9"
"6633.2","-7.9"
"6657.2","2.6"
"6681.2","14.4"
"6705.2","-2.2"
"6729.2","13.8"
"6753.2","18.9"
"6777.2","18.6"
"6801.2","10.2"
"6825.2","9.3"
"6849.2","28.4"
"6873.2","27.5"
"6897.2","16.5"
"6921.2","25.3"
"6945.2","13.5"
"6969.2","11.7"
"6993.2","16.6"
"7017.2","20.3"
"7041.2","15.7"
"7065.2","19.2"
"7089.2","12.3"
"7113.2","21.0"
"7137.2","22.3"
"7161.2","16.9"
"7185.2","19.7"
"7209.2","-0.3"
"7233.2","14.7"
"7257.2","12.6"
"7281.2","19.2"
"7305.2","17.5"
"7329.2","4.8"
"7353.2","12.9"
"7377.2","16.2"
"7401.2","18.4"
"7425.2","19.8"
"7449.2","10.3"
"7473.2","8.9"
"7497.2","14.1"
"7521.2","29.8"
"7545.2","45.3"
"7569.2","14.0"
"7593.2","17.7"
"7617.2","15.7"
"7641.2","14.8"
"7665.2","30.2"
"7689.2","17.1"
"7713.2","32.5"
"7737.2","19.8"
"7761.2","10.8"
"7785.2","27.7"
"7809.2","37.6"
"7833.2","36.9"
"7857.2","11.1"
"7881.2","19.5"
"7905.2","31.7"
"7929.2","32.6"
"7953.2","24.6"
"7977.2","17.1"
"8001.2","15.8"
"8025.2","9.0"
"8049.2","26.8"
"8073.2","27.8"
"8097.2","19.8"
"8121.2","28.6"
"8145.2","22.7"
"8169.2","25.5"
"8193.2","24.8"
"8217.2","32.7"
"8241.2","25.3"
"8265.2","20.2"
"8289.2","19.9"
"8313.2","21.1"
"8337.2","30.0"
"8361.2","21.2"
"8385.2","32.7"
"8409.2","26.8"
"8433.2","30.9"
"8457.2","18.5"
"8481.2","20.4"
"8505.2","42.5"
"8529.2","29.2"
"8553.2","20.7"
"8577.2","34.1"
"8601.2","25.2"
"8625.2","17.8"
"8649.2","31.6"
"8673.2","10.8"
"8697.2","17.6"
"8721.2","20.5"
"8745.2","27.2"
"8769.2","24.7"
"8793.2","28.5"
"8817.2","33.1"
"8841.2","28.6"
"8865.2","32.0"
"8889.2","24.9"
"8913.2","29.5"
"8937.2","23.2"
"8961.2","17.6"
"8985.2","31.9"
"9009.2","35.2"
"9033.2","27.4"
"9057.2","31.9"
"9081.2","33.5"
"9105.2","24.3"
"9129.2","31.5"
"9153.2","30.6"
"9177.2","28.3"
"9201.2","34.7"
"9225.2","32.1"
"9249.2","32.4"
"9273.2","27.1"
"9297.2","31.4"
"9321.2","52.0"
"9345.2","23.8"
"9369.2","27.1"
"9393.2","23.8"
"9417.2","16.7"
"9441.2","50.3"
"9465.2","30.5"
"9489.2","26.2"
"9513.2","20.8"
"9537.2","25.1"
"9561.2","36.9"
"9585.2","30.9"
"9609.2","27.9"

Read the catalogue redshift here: 1.021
